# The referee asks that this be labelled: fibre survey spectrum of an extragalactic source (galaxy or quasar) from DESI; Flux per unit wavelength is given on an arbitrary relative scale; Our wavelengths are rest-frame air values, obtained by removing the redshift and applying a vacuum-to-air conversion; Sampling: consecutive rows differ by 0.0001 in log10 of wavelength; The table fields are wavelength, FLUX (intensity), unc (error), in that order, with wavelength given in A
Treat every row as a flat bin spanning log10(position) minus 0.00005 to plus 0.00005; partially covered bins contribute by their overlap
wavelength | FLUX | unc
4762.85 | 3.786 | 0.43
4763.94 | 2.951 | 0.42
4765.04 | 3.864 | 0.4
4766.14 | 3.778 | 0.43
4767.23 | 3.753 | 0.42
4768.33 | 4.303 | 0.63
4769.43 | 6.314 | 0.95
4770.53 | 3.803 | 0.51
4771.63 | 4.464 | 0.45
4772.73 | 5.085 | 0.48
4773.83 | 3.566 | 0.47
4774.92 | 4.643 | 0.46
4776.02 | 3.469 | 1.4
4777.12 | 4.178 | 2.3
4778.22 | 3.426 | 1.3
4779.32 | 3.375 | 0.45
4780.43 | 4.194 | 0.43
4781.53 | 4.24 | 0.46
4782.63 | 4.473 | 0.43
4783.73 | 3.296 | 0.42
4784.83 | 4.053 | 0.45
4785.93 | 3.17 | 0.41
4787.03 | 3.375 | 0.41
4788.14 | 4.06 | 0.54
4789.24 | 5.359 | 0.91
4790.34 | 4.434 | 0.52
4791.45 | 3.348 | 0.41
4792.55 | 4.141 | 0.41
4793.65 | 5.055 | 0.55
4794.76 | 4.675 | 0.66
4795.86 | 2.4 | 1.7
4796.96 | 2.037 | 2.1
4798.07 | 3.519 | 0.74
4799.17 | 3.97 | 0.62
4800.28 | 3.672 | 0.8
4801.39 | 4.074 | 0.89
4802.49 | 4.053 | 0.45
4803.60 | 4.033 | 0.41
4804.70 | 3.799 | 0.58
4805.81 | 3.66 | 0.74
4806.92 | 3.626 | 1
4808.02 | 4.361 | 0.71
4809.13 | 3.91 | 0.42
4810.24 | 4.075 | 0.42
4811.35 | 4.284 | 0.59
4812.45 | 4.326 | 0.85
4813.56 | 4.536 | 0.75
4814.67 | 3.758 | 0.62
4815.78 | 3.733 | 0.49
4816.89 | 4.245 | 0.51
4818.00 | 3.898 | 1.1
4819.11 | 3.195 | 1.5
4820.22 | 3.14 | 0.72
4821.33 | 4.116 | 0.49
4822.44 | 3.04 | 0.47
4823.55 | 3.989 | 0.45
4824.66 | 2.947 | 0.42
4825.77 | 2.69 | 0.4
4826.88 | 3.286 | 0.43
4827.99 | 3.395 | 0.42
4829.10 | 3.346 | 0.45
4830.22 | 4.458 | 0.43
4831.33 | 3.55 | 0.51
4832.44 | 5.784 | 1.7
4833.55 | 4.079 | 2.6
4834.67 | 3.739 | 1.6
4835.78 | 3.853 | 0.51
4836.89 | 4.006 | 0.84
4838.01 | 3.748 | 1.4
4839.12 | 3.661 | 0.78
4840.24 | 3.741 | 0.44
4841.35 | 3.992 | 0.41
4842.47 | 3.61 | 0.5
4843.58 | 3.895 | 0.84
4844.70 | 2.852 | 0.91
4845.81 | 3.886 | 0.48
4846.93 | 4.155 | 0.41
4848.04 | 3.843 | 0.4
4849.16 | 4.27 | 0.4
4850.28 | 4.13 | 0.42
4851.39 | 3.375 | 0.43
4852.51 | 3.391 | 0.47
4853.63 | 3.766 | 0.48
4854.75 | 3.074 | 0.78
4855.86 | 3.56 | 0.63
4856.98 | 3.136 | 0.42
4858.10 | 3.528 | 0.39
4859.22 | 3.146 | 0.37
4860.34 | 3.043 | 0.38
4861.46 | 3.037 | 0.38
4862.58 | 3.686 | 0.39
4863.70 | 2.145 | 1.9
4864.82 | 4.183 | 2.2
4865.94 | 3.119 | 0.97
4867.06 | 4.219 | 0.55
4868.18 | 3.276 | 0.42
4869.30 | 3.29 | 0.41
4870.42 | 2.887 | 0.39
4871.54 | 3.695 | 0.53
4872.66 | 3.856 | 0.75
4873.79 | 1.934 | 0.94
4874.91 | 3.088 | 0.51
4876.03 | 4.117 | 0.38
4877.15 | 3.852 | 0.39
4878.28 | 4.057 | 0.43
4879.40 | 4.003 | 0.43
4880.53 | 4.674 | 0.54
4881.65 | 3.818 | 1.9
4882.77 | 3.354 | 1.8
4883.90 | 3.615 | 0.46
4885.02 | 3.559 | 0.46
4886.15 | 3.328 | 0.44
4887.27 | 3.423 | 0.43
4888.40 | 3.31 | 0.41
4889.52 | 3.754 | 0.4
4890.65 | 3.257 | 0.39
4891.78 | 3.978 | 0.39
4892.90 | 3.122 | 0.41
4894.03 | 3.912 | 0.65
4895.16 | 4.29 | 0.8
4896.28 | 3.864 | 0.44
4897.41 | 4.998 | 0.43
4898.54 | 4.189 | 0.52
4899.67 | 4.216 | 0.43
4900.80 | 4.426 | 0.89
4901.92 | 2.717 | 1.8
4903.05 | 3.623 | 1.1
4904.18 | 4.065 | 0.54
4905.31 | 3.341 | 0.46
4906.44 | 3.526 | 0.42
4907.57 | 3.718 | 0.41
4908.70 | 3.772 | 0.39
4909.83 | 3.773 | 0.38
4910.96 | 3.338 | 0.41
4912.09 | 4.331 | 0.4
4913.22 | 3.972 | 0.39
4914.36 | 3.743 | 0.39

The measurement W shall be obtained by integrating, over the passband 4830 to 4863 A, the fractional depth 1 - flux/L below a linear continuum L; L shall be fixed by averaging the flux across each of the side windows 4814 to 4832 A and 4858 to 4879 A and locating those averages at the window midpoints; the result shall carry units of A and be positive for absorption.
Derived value -2.4 A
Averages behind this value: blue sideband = 3.57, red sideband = 3.38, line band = 3.73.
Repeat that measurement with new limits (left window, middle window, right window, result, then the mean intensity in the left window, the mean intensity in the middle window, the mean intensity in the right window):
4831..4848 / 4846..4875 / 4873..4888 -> 2.52 A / 3.91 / 3.43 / 3.6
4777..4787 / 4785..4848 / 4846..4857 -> -1.25 A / 3.78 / 3.82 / 3.7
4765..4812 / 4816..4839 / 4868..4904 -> 0.83 A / 3.99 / 3.72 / 3.68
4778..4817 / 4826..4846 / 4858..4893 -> -0.58 A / 3.91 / 3.81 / 3.48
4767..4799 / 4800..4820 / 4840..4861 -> -0.54 A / 4.01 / 3.95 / 3.59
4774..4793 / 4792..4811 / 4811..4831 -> -0.07 A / 3.95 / 3.83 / 3.68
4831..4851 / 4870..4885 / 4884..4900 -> 0.83 A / 3.93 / 3.62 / 3.79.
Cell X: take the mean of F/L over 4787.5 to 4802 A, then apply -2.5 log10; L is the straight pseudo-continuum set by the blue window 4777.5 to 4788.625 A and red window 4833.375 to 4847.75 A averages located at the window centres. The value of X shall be -0.04 mag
